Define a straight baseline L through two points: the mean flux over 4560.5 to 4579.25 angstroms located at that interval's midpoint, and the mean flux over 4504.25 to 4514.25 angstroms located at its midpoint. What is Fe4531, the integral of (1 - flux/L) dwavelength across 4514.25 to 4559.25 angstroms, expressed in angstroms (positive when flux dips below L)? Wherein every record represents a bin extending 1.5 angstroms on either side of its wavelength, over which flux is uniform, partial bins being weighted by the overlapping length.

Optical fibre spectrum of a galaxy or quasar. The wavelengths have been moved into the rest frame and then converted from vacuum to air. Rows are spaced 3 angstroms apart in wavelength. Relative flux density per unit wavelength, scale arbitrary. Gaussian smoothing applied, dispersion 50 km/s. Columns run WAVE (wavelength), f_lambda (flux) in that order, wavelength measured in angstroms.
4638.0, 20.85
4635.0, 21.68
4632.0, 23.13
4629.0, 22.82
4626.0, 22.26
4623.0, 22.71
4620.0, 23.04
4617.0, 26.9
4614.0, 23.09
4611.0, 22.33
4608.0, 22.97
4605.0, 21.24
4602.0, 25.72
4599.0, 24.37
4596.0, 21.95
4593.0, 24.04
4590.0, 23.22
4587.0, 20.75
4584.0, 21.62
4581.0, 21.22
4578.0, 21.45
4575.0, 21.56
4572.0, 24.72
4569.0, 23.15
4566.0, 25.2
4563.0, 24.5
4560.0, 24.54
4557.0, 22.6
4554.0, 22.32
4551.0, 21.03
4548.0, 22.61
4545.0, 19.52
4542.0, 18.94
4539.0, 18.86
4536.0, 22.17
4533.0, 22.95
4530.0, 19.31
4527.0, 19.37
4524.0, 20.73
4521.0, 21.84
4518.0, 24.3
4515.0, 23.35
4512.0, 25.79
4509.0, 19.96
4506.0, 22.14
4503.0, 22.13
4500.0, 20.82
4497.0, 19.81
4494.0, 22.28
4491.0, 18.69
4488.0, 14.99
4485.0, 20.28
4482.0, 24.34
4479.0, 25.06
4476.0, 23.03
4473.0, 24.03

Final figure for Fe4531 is 3.3 angstroms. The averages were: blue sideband 22.7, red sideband 23.5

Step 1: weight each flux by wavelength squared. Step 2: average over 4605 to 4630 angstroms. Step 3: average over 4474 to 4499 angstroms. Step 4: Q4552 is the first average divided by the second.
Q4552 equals 1.2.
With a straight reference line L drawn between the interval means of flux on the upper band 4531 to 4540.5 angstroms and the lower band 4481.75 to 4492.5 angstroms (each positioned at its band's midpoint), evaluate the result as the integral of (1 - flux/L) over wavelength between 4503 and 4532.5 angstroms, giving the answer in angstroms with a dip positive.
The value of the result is -2.2 angstroms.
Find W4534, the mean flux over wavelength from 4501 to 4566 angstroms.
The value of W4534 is 21.9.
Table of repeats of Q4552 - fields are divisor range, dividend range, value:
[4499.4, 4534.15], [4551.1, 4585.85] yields 1.07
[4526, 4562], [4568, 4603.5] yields 1.09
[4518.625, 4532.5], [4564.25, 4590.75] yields 1.11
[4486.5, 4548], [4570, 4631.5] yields 1.13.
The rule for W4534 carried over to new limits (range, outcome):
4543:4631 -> 22.9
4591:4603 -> 23.9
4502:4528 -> 22.2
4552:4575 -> 23.6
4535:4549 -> 20.3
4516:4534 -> 21.4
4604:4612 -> 22.2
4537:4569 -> 22.1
